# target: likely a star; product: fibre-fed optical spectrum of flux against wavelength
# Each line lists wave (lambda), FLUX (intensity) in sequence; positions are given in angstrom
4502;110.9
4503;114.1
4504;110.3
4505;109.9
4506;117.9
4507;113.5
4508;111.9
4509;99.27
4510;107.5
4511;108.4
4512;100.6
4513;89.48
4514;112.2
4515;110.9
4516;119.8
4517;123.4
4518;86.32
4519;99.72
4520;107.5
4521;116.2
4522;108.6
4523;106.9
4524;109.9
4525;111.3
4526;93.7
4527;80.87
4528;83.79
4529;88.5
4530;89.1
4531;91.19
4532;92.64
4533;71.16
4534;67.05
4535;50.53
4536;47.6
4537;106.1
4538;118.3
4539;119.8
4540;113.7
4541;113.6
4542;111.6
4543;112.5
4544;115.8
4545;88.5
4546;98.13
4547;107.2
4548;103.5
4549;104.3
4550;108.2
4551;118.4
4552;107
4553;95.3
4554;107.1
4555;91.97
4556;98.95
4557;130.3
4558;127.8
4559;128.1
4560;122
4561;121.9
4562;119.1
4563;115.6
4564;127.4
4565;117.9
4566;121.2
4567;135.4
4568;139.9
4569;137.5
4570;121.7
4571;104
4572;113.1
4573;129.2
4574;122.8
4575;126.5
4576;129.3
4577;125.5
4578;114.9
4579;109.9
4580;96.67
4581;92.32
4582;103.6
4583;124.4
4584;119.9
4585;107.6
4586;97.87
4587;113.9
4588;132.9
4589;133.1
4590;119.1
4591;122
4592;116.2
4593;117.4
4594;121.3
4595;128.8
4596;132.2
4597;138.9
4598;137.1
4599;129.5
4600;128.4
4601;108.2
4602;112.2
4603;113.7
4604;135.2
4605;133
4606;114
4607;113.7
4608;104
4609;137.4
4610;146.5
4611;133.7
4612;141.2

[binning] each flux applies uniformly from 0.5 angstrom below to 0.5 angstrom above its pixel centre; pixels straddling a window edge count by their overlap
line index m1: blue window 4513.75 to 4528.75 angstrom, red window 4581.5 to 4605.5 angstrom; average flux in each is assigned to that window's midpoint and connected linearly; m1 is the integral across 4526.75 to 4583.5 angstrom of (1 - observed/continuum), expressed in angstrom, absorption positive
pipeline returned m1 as 2.4 angstrom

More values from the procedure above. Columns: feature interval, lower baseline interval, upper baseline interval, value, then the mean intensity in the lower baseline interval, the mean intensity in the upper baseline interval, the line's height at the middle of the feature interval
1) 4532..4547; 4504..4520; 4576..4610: 2.2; 107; 120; 112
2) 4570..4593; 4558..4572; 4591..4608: 1.3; 124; 123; 123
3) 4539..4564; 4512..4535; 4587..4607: -0.9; 97.2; 124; 108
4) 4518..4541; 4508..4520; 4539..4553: 2.6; 106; 108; 107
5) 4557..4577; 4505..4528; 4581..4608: -1.6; 106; 120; 115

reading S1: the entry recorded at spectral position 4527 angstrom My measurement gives 80.87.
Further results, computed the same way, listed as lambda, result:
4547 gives 107.2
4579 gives 109.9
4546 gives 98.13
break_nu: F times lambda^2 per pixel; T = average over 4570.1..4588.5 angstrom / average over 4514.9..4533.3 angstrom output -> 1.18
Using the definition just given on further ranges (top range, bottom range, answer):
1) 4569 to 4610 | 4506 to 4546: 1.23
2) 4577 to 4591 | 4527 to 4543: 1.27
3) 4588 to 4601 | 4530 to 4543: 1.40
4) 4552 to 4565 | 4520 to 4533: 1.20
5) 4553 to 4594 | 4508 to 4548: 1.21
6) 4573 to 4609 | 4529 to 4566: 1.17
